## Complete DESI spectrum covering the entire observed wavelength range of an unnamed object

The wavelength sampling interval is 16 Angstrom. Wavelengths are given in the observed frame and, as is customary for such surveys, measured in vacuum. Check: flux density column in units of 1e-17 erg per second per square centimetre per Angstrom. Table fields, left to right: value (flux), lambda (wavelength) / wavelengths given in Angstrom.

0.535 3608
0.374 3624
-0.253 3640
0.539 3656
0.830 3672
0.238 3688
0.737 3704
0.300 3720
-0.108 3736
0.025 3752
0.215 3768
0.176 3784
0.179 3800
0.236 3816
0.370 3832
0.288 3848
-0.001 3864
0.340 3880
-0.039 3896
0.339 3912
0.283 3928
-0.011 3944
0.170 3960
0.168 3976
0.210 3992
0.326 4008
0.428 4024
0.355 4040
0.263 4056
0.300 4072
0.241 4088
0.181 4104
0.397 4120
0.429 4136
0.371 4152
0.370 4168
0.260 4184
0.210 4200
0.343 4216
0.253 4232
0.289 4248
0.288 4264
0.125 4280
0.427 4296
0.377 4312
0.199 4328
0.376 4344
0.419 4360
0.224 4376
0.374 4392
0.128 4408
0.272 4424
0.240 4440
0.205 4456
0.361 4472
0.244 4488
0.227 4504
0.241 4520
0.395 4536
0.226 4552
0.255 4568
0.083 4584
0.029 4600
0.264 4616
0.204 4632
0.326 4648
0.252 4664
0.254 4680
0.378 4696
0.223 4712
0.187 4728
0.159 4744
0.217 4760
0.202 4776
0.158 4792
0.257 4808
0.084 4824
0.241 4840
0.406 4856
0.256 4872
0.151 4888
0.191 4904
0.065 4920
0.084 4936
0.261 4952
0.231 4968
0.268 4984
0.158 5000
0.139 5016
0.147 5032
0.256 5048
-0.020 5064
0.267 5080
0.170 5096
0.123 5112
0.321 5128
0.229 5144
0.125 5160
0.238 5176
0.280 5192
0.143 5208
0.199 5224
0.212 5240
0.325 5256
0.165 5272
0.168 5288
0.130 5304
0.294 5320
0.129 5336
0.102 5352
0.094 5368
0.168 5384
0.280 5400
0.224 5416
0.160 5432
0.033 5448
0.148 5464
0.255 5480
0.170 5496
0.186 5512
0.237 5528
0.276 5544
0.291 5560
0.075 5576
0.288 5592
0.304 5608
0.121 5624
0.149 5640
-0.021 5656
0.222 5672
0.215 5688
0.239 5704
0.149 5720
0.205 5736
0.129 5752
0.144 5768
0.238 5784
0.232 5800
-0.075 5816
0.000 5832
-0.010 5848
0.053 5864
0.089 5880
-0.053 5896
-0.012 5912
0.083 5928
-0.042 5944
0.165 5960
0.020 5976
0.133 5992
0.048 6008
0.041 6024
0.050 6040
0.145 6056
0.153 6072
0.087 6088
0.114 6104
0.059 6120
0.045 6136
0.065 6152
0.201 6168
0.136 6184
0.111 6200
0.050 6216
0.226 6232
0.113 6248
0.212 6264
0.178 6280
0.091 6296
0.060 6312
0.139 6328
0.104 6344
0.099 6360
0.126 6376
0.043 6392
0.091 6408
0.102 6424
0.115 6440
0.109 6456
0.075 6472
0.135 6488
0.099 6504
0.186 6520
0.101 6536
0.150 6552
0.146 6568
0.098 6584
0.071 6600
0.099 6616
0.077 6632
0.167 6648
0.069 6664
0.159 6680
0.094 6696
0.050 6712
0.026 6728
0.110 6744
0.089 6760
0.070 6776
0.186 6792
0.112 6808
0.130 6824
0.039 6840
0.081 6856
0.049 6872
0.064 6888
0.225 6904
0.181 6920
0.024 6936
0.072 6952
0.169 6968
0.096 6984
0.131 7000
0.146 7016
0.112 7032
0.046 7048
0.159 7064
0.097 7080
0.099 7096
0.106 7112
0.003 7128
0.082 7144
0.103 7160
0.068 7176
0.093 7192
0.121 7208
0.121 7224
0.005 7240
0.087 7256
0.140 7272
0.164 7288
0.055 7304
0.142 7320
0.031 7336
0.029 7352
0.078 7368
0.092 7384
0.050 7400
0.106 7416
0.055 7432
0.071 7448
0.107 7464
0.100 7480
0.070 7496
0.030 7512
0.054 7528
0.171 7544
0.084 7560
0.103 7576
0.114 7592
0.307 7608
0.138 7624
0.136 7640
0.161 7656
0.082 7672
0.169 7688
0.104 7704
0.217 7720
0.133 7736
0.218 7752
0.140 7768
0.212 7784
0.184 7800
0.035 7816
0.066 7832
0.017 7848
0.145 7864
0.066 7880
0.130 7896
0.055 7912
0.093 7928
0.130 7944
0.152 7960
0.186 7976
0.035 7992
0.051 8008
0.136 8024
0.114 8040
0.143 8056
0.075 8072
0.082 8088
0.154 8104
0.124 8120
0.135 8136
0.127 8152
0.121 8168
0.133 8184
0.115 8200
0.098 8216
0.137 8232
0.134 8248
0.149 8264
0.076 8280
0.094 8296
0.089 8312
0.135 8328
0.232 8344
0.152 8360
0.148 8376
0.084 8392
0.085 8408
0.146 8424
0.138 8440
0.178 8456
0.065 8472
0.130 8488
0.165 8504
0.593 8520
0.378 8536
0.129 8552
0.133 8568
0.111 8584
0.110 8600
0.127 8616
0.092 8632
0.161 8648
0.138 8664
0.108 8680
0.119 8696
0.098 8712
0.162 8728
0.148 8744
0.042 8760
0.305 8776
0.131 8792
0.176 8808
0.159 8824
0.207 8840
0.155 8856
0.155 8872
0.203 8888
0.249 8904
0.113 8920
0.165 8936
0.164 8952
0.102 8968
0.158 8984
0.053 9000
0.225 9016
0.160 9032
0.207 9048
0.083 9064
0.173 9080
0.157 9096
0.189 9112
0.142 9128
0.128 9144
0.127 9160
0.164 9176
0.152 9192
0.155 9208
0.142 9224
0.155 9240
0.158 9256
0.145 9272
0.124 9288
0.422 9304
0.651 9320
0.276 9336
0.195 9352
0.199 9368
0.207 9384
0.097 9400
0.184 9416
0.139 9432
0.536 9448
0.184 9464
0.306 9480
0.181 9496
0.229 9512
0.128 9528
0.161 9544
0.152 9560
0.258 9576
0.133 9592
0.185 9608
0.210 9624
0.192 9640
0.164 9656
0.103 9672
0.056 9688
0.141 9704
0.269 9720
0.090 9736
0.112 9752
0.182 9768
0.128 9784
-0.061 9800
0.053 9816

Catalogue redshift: 1.286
